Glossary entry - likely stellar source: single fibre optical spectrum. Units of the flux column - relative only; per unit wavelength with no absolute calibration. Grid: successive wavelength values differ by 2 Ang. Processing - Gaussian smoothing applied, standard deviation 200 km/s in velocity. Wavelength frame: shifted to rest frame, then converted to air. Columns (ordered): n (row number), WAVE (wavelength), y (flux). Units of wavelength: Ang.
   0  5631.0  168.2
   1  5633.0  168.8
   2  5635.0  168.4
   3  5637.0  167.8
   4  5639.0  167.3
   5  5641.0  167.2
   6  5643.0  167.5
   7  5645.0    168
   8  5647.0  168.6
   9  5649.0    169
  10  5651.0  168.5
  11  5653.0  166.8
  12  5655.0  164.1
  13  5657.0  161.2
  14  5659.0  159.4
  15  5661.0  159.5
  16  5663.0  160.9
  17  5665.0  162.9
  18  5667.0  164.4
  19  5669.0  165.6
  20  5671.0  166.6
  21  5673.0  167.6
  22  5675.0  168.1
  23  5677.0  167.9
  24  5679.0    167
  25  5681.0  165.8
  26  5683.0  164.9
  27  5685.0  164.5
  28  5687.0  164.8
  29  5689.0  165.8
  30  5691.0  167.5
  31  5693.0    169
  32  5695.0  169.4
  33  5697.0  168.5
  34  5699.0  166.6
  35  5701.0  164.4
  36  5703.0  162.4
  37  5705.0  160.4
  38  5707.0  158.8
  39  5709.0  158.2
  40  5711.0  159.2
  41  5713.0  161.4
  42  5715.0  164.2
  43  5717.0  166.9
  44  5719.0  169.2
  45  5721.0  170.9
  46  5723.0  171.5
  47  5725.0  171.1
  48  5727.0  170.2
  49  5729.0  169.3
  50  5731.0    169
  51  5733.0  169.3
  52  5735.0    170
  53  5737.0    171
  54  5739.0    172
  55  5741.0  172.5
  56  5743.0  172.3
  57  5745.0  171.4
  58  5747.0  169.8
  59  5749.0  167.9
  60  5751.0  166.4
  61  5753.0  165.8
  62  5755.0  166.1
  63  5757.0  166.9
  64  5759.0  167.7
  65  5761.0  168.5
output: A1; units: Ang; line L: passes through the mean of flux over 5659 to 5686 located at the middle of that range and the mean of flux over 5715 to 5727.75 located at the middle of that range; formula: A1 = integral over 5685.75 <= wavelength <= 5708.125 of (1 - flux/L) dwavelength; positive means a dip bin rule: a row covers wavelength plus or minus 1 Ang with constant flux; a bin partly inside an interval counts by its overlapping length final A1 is 0.3 Ang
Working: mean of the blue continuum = 165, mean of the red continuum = 170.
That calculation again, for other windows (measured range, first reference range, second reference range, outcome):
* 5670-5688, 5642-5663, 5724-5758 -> 0.00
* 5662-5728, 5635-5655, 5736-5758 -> 1.10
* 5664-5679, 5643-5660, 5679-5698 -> 0.01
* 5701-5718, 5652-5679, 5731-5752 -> 0.62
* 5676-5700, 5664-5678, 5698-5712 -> -0.44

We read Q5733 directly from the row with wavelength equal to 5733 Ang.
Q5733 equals 169.3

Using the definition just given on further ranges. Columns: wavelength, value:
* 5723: 171.5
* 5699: 166.6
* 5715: 164.2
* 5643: 167.5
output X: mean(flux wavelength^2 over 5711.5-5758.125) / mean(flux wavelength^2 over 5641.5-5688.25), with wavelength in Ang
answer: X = 1.05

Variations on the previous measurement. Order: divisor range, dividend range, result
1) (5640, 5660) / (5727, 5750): 1.06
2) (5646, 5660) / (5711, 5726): 1.04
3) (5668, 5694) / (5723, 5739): 1.04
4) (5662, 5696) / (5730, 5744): 1.05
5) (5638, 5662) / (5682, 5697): 1.02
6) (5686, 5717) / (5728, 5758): 1.05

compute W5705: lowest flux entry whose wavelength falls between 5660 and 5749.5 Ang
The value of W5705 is 158.2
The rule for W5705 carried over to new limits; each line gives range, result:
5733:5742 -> 169.3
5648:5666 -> 159.4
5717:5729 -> 166.9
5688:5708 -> 158.8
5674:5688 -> 164.5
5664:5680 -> 162.9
